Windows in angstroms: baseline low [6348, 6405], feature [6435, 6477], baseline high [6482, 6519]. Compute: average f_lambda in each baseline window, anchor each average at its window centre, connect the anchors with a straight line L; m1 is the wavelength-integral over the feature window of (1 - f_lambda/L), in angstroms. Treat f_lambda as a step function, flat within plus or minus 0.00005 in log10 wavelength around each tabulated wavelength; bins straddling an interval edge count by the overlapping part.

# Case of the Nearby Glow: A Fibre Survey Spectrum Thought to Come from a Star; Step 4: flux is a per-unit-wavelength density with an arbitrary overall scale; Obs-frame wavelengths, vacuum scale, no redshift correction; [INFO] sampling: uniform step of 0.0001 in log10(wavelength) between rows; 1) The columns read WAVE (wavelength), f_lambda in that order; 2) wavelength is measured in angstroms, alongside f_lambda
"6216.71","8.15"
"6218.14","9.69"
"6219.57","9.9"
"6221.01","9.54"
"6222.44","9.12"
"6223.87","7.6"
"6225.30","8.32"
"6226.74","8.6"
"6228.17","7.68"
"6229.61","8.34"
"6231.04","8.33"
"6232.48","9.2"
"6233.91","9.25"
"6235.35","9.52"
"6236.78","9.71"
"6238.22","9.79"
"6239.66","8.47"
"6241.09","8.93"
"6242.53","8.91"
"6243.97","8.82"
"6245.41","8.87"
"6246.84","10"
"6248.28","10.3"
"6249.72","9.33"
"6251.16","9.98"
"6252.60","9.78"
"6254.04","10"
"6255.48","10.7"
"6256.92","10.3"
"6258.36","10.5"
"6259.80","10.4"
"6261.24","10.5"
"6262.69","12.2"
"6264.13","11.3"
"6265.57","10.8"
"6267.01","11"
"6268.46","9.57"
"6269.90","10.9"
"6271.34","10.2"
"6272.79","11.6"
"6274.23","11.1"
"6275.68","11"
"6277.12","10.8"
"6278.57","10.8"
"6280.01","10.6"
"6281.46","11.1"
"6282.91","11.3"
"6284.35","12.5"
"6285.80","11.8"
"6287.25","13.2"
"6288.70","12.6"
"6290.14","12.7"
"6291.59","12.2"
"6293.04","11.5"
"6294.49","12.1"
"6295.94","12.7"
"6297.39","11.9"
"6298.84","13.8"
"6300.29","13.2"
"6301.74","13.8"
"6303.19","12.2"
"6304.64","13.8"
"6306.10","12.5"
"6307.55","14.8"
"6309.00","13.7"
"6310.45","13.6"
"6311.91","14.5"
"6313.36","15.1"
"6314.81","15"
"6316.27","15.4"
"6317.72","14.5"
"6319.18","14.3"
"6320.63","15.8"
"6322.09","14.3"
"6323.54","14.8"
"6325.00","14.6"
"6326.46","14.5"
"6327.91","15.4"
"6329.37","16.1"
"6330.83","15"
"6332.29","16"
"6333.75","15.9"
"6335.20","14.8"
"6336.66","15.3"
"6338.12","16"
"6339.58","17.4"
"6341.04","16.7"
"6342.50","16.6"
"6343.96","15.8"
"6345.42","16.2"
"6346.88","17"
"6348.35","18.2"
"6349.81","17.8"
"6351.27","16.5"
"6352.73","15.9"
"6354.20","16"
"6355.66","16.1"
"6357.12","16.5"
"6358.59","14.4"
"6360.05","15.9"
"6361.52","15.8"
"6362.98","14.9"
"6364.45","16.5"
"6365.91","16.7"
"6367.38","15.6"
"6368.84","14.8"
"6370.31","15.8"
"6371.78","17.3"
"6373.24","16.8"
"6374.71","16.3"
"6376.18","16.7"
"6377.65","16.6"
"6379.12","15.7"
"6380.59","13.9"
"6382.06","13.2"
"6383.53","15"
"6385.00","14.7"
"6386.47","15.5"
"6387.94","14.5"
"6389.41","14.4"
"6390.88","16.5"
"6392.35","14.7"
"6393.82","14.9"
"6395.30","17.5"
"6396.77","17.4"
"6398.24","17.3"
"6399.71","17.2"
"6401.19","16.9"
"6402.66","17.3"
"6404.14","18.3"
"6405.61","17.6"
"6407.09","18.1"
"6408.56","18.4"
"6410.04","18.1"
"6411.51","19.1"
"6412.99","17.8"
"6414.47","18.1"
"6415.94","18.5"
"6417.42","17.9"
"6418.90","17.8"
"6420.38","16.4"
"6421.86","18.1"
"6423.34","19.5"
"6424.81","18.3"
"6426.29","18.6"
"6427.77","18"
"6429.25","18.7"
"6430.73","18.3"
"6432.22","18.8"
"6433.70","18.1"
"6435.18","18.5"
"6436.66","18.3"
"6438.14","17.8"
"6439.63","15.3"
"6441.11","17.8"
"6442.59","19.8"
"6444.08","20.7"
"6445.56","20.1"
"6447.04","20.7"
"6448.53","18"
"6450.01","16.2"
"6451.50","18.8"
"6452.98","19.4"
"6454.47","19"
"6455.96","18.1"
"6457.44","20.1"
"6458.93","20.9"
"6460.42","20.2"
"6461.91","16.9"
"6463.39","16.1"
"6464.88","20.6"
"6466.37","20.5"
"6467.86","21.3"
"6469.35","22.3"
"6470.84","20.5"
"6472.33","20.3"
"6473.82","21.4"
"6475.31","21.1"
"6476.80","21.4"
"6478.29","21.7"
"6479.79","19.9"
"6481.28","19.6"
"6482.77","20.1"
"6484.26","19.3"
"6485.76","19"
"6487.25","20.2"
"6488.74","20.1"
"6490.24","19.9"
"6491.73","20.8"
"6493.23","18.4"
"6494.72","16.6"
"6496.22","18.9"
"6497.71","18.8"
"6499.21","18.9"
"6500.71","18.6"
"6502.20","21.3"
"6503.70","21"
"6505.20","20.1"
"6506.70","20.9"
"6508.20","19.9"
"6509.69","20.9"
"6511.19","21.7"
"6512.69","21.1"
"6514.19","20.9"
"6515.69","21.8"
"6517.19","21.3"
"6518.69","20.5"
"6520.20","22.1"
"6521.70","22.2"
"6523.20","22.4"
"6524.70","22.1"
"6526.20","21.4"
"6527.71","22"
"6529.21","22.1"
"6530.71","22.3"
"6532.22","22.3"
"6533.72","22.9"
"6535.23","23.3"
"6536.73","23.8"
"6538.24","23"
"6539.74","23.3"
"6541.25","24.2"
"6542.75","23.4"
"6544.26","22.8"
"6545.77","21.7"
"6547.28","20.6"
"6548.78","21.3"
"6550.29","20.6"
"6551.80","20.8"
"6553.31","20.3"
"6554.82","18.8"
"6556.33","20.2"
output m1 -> -1.7 angstroms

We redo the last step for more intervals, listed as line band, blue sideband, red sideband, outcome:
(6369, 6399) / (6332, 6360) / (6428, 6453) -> 2.5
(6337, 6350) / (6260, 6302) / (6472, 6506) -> -2.4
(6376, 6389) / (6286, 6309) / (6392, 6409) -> 1.1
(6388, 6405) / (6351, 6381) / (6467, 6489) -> 0.7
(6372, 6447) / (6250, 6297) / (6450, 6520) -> -2.0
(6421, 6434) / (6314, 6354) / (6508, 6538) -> 0.2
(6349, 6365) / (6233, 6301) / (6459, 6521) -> -1.6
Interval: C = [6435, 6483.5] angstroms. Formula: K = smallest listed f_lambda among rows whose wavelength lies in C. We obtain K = 15.3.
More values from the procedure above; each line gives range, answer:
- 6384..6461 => 14.4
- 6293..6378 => 11.5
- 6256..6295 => 9.57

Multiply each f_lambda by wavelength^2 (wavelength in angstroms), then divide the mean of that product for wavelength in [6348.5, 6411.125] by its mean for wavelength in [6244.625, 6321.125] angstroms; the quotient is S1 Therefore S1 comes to 1.40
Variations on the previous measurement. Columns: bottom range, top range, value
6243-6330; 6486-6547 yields 1.87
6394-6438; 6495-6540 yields 1.22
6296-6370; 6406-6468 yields 1.26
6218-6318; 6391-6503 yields 1.80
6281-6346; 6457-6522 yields 1.51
